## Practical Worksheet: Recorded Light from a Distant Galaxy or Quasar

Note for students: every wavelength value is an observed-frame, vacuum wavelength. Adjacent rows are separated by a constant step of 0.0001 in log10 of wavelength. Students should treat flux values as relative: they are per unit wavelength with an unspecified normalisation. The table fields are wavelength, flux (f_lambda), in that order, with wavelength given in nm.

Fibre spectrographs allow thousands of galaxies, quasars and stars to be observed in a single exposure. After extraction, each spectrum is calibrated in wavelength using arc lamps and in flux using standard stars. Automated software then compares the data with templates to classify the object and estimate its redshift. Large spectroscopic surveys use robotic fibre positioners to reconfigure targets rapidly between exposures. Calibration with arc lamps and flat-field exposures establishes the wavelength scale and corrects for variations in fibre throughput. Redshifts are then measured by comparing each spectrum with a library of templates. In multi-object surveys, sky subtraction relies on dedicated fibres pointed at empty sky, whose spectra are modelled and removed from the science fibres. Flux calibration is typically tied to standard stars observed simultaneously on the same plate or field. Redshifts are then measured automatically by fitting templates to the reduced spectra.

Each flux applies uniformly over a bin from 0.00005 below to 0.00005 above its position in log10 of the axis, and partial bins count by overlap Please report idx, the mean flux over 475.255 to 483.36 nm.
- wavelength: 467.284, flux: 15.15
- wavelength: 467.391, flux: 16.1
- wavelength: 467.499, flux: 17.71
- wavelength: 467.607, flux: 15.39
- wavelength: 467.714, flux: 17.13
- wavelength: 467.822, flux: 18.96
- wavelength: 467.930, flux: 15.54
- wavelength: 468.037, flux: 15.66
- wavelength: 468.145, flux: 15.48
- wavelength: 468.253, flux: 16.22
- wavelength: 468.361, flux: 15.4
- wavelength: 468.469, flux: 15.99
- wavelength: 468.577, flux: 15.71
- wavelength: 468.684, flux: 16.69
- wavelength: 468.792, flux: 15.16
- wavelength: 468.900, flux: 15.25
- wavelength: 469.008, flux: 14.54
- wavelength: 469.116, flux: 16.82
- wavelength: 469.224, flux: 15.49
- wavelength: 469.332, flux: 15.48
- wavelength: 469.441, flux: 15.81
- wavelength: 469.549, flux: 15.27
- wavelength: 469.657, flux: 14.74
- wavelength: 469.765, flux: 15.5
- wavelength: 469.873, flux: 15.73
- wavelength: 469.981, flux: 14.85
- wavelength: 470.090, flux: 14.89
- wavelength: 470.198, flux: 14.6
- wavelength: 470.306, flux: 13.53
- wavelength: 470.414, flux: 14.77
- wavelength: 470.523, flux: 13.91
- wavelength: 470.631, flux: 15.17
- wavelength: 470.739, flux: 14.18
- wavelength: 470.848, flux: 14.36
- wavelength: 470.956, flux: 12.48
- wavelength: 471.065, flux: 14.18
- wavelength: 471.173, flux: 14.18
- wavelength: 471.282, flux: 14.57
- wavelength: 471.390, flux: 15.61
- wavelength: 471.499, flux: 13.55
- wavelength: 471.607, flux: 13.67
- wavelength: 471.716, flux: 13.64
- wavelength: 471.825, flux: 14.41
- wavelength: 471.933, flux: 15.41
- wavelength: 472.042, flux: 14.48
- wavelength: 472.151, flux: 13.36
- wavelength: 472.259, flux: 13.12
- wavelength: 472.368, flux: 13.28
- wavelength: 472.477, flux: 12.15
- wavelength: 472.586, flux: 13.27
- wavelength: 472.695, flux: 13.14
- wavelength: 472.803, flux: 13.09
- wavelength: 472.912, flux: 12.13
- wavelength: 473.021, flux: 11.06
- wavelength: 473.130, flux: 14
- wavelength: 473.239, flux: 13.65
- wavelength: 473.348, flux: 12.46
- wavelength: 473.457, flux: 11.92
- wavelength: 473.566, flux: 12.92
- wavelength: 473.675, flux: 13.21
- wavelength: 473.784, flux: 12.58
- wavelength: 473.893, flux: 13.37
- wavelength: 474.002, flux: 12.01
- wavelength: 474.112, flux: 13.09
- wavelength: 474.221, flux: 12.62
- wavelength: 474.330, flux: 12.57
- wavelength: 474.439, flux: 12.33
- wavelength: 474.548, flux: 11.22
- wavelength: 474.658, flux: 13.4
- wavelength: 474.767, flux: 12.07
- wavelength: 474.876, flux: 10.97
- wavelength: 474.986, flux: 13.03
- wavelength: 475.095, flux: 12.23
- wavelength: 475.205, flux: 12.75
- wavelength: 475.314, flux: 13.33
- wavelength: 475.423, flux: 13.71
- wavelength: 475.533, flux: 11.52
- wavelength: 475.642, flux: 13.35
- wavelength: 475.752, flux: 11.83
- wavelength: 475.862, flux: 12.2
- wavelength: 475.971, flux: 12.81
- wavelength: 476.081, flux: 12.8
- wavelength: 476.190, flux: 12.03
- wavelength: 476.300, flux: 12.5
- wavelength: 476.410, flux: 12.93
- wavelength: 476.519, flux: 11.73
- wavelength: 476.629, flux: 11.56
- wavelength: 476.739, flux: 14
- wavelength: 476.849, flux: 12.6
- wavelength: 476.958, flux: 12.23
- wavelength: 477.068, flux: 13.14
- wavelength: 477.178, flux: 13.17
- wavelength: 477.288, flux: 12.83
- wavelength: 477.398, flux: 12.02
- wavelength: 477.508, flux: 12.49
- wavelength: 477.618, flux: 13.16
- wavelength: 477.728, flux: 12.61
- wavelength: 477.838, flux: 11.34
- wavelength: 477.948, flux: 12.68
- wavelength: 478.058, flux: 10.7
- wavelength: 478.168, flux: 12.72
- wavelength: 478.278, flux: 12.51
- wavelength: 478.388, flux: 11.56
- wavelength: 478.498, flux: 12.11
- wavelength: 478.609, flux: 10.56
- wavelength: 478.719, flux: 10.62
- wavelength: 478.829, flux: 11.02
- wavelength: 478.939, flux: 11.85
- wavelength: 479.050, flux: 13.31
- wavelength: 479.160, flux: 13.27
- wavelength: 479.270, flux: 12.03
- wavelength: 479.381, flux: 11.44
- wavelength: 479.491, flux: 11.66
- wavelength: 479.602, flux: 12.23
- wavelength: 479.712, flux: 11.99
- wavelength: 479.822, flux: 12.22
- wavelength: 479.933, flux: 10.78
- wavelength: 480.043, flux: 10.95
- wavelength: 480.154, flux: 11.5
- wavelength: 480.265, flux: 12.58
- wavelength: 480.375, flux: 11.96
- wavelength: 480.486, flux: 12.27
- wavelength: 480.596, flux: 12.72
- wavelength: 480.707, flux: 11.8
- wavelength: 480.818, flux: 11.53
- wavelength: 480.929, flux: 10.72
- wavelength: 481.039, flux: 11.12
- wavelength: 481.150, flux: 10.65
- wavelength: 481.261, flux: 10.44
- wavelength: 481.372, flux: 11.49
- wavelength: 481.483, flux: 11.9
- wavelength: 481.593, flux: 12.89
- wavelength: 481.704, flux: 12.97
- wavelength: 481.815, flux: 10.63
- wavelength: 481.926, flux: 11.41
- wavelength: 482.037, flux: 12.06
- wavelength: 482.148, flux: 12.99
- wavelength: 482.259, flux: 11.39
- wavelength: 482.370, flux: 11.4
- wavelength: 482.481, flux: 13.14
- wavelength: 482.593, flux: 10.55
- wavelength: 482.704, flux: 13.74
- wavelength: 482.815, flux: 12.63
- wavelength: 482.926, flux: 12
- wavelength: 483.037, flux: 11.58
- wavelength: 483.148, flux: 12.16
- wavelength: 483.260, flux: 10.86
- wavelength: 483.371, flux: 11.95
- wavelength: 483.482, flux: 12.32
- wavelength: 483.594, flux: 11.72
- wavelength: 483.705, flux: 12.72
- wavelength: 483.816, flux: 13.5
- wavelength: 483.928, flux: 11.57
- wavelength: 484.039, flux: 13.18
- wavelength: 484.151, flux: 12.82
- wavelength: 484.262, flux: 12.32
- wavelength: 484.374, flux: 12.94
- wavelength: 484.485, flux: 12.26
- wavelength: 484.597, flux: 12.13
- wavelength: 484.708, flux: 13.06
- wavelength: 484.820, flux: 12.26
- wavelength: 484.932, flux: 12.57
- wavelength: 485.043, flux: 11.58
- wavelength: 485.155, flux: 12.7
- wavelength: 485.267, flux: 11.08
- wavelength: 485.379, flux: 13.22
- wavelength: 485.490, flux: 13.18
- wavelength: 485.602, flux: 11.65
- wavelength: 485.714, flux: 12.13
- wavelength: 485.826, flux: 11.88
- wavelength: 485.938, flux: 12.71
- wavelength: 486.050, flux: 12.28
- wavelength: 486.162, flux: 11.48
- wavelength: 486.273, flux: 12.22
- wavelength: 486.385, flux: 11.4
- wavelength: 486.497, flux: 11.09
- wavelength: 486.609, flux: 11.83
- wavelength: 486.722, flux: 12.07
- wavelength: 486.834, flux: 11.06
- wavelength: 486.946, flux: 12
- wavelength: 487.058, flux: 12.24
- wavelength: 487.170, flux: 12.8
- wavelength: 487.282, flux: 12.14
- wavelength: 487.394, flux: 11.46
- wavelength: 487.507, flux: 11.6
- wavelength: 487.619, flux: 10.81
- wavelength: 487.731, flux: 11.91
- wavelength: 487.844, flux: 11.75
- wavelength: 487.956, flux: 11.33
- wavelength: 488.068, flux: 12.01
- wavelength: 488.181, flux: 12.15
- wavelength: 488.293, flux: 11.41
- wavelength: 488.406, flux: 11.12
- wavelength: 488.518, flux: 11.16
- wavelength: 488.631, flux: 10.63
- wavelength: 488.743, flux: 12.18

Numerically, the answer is 12.1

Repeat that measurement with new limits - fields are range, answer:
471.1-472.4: 14.1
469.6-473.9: 13.8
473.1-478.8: 12.4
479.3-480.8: 11.8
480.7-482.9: 11.8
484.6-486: 12.3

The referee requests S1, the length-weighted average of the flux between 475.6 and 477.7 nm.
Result 12.6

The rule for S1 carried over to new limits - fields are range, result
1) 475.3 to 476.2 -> 12.6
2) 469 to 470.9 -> 15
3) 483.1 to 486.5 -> 12.2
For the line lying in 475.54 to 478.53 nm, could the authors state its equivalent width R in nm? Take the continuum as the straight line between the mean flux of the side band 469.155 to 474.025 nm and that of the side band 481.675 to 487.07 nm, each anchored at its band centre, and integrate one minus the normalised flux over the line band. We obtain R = 0.17 nm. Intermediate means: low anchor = 13.9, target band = 12.4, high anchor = 12.1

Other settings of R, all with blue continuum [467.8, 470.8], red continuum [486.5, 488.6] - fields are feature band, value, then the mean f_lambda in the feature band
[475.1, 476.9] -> 0.182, 12.6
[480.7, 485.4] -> 0.200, 12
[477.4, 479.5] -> 0.237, 12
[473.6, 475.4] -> 0.219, 12.6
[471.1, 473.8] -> 0.243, 13.4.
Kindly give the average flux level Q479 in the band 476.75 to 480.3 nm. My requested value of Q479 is 12.1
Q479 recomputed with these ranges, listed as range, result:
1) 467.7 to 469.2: 16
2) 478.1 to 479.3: 11.9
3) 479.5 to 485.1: 12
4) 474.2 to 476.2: 12.5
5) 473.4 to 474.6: 12.5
